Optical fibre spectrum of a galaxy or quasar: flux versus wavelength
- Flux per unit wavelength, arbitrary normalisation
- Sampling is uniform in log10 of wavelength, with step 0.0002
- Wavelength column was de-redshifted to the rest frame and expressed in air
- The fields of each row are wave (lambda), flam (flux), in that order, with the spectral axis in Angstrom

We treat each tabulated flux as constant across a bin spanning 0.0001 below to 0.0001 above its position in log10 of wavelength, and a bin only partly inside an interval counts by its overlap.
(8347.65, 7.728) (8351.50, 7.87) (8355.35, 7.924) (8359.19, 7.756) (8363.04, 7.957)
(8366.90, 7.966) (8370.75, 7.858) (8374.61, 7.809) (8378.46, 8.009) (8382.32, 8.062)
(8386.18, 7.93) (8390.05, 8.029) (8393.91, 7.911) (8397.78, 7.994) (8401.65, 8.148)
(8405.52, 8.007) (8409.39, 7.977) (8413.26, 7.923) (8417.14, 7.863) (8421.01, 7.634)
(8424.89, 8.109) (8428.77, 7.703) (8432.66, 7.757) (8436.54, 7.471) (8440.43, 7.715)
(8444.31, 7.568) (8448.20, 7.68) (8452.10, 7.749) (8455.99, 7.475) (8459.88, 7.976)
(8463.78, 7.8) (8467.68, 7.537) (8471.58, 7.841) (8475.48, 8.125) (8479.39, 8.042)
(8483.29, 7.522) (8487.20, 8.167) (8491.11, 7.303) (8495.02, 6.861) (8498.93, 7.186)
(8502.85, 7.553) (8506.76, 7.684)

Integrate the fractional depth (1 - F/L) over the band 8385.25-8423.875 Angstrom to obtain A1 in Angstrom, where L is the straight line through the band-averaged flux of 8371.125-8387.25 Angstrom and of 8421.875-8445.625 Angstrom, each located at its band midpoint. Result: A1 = -0.5 Angstrom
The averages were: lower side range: 7.95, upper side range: 7.72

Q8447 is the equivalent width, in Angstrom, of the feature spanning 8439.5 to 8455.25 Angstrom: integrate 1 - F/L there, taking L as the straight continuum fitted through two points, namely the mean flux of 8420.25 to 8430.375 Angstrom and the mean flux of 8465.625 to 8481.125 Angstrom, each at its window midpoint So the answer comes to 0.4 Angstrom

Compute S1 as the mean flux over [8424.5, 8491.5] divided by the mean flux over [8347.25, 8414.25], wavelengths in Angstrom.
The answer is 1.0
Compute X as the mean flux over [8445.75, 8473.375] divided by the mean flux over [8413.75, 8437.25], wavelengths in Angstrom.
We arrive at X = 0.99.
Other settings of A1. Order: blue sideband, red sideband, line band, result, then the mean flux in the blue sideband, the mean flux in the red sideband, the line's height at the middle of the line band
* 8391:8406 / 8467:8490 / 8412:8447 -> 0.9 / 8.02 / 7.87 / 7.96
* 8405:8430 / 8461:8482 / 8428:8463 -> 0.9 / 7.89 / 7.86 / 7.87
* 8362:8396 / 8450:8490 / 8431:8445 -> 0.4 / 7.95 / 7.81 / 7.86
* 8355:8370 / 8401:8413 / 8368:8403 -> 0.0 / 7.9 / 8.02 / 7.96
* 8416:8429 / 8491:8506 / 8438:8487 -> -1.5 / 7.85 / 7.26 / 7.54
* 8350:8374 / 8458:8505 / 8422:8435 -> -0.1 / 7.88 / 7.66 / 7.76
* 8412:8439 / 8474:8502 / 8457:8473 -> -0.2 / 7.77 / 7.59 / 7.66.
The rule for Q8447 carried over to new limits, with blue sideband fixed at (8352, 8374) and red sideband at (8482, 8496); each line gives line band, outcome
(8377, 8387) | -0.23 Angstrom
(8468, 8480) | -0.62 Angstrom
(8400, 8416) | -0.53 Angstrom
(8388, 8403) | -0.44 Angstrom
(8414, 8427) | -0.27 Angstrom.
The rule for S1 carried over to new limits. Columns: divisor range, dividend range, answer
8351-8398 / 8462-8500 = 0.96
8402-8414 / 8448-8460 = 0.96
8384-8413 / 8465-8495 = 0.97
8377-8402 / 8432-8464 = 0.96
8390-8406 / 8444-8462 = 0.96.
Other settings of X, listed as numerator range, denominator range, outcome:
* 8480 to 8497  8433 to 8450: 0.99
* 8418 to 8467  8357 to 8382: 0.98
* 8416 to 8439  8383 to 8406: 0.97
